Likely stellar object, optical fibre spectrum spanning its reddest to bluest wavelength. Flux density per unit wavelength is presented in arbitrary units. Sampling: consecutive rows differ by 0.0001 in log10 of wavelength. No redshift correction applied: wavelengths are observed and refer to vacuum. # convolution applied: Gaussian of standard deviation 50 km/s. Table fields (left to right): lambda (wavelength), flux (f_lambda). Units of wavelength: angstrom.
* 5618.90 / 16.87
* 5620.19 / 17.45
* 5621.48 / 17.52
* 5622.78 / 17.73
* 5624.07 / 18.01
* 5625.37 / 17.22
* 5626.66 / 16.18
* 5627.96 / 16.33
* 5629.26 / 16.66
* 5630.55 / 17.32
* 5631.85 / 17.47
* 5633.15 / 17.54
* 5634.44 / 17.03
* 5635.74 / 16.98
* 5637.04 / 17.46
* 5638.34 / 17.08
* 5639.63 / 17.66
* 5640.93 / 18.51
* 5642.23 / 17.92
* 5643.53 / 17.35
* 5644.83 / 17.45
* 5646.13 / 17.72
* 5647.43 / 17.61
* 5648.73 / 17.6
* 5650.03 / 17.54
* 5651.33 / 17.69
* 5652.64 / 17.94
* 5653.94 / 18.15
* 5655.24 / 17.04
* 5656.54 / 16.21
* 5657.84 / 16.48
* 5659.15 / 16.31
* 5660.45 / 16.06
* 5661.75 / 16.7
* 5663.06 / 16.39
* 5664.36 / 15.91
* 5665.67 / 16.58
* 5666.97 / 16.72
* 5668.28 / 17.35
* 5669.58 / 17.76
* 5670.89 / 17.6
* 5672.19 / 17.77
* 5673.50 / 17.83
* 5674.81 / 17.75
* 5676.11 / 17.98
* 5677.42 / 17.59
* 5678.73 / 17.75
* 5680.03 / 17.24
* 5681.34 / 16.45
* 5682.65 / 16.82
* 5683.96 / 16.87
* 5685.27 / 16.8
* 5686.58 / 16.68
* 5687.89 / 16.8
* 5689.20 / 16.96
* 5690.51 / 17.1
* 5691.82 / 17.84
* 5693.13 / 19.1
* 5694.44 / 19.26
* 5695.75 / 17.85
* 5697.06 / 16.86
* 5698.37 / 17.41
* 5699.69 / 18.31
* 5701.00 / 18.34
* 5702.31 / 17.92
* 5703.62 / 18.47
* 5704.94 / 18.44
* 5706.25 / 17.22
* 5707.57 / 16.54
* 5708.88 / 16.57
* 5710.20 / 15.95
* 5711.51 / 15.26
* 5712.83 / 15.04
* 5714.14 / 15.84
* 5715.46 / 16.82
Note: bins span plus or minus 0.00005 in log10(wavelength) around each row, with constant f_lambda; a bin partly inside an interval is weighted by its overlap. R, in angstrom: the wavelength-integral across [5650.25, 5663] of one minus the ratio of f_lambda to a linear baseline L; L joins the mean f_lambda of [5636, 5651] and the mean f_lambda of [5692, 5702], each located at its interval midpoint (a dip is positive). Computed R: 0.6 angstrom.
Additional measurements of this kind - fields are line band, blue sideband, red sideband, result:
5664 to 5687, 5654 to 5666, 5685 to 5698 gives -0.3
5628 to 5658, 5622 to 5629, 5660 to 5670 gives -0.9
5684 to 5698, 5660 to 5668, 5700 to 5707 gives 0.0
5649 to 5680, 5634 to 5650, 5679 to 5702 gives 0.6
